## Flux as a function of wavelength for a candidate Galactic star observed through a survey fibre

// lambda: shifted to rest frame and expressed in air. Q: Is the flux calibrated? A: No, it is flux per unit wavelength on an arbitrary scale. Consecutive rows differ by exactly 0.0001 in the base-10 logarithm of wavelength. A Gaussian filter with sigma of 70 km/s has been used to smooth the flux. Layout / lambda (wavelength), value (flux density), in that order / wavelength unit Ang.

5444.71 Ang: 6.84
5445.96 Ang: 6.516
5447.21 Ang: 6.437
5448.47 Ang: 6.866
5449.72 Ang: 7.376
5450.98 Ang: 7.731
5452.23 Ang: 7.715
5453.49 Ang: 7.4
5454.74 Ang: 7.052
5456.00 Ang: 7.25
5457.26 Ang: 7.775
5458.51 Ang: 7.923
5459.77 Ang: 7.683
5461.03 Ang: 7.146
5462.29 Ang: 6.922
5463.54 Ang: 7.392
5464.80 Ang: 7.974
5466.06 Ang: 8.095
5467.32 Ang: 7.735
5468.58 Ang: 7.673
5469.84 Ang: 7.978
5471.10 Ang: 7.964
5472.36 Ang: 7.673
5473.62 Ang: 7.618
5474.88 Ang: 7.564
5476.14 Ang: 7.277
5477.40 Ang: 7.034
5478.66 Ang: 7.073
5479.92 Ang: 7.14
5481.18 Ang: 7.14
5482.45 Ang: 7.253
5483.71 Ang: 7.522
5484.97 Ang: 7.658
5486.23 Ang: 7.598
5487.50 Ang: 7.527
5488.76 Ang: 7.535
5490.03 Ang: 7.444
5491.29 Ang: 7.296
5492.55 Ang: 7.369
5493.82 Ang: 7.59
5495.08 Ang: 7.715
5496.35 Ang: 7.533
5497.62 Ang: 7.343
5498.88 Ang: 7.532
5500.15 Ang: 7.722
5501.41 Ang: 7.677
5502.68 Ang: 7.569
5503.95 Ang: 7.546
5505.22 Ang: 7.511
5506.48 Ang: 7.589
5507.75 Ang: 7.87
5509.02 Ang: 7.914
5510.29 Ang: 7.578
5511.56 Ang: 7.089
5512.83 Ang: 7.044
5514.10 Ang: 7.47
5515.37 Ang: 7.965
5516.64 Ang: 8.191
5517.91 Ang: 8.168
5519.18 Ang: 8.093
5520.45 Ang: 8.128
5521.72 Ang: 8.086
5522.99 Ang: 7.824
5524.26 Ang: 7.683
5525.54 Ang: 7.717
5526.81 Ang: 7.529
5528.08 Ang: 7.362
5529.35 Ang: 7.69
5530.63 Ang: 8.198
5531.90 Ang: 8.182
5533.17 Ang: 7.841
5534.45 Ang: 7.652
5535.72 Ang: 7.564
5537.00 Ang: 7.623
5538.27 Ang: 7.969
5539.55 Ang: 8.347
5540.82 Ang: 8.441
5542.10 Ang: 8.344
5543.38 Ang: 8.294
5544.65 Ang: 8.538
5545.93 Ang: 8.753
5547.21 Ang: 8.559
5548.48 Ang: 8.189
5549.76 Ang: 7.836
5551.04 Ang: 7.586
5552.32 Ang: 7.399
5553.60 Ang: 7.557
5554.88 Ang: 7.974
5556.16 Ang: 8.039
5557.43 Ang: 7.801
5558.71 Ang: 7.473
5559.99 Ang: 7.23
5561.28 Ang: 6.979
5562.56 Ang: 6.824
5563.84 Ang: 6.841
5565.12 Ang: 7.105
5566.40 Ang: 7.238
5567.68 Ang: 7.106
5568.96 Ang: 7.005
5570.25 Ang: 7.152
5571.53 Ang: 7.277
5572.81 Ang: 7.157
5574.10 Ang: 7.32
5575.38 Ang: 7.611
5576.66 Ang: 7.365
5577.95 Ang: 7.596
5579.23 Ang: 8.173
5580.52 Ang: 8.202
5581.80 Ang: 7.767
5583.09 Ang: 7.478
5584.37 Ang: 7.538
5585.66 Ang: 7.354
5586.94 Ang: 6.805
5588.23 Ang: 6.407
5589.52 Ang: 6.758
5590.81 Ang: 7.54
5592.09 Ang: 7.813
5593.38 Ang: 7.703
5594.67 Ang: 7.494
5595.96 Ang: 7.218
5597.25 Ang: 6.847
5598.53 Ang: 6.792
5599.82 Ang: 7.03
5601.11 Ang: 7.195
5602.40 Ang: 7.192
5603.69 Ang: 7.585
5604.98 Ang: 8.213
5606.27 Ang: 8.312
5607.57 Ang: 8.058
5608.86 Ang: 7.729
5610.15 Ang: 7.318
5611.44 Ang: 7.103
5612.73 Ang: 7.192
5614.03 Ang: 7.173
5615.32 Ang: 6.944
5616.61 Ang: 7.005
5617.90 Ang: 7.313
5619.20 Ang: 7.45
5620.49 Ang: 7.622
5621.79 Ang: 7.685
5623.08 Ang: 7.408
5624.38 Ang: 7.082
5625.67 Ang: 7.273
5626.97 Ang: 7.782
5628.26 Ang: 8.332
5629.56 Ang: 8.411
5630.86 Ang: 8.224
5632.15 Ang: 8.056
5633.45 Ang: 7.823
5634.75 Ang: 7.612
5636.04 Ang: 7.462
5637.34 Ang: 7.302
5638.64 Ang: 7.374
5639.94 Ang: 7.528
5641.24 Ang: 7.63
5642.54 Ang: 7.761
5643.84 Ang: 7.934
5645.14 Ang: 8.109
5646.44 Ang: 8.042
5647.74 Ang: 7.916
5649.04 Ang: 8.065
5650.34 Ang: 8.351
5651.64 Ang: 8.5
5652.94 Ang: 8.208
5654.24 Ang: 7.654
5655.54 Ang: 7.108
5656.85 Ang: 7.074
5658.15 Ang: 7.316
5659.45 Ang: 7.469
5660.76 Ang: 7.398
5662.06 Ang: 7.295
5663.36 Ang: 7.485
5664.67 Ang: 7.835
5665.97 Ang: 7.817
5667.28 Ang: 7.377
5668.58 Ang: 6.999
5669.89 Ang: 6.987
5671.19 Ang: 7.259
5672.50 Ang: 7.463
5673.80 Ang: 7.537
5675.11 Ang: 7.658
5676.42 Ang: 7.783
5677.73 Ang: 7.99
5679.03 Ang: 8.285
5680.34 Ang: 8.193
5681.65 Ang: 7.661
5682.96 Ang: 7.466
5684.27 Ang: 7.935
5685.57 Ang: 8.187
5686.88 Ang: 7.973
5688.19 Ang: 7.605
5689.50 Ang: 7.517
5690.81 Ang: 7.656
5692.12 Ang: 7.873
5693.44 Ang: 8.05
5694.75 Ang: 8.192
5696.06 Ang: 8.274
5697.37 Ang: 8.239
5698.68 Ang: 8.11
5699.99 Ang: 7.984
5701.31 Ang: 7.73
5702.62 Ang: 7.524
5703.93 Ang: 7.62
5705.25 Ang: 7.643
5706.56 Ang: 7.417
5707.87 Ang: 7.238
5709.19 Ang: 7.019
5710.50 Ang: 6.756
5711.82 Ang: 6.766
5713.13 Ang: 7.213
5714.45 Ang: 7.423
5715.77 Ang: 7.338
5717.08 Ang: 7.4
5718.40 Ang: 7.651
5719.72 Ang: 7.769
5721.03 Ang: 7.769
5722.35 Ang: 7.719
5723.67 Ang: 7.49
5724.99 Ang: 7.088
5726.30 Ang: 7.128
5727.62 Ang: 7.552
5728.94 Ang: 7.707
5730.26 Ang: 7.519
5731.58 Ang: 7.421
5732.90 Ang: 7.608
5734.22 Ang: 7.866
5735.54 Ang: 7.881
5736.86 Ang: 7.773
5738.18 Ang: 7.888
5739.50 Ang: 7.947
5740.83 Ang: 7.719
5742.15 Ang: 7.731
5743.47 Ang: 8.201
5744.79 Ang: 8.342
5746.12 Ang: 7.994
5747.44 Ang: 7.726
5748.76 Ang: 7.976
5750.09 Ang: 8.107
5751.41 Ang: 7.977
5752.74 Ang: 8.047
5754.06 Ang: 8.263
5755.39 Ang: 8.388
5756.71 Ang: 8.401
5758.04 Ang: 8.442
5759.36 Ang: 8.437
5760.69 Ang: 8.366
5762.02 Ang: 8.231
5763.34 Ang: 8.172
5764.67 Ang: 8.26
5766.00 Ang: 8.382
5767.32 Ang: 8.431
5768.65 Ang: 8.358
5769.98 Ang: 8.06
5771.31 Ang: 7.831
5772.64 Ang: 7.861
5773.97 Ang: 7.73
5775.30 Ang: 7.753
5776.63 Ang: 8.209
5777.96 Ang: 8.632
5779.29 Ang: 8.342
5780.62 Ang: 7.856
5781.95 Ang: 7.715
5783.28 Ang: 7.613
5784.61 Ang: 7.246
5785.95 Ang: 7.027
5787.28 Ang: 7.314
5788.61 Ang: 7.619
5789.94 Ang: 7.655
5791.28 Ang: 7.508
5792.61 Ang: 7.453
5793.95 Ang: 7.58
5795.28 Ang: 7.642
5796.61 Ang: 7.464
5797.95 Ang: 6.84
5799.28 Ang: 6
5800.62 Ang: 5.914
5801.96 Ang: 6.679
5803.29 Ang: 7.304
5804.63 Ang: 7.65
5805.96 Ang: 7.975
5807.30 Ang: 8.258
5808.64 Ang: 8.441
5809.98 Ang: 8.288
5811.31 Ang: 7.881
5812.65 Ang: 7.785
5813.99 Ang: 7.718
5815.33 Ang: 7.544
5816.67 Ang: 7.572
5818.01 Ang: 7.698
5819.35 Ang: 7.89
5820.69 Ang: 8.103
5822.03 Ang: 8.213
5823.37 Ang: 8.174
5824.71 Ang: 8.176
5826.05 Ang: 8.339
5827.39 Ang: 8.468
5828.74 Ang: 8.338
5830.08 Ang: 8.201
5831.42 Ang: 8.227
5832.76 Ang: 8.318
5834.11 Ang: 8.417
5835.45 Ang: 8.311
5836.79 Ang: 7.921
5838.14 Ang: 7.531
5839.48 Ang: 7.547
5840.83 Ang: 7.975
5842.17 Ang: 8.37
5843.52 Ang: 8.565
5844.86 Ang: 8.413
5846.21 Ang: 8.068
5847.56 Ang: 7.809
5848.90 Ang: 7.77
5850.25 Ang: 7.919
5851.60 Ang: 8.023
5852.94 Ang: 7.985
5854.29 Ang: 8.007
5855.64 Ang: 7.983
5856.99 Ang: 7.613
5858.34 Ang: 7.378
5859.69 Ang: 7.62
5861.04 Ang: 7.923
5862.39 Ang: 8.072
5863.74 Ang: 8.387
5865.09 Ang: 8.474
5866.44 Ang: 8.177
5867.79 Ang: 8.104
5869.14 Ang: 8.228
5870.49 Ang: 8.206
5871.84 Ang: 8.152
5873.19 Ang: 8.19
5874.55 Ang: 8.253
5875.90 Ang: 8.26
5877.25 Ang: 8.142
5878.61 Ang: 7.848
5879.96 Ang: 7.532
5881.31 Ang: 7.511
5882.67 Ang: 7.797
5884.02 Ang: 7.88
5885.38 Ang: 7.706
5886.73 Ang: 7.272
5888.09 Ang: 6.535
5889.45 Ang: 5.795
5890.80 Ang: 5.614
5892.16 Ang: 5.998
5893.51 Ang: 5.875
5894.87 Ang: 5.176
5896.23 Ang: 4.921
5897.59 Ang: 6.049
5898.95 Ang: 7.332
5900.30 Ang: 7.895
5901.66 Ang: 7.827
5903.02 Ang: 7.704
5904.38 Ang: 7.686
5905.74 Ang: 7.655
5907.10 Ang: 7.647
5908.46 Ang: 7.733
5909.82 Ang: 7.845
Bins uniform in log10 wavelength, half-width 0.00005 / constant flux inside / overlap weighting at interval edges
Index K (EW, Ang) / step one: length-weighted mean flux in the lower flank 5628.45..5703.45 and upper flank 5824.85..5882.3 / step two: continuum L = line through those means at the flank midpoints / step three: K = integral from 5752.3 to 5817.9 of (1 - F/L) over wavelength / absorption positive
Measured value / 1.3 Ang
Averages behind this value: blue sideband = 7.76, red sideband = 8.06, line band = 7.8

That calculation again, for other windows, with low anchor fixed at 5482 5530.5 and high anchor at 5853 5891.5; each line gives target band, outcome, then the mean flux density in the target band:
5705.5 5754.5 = 0.44 Ang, 7.63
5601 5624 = 0.58 Ang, 7.47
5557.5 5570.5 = 0.90 Ang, 7.12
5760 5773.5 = -0.84 Ang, 8.19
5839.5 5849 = -0.48 Ang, 8.12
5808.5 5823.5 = -0.37 Ang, 7.92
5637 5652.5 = -0.44 Ang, 7.89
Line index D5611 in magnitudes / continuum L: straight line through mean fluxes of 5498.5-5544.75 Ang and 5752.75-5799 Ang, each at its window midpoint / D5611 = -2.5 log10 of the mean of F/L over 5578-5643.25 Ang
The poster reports 0.05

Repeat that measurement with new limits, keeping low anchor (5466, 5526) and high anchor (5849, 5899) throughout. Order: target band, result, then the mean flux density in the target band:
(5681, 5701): -0.05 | 7.91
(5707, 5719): 0.05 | 7.2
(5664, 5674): 0.02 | 7.4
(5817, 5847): -0.09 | 8.14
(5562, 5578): 0.06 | 7.19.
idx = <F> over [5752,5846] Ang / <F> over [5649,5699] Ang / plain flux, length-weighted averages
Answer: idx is 1.02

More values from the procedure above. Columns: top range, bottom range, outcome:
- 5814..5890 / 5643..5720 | 1.04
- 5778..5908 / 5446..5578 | 1.01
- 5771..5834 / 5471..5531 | 1.02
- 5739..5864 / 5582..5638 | 1.06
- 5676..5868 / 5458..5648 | 1.03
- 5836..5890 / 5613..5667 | 1.03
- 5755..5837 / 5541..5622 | 1.05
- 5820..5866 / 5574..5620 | 1.09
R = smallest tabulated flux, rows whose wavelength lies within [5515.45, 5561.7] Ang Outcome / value 6.979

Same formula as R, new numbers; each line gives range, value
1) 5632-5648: 7.302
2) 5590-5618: 6.792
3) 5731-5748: 7.421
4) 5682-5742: 6.756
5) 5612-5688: 6.944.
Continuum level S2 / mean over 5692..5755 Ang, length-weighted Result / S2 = 7.7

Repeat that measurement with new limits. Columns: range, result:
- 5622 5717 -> 7.67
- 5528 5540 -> 7.86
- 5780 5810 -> 7.42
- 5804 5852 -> 8.05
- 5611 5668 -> 7.63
